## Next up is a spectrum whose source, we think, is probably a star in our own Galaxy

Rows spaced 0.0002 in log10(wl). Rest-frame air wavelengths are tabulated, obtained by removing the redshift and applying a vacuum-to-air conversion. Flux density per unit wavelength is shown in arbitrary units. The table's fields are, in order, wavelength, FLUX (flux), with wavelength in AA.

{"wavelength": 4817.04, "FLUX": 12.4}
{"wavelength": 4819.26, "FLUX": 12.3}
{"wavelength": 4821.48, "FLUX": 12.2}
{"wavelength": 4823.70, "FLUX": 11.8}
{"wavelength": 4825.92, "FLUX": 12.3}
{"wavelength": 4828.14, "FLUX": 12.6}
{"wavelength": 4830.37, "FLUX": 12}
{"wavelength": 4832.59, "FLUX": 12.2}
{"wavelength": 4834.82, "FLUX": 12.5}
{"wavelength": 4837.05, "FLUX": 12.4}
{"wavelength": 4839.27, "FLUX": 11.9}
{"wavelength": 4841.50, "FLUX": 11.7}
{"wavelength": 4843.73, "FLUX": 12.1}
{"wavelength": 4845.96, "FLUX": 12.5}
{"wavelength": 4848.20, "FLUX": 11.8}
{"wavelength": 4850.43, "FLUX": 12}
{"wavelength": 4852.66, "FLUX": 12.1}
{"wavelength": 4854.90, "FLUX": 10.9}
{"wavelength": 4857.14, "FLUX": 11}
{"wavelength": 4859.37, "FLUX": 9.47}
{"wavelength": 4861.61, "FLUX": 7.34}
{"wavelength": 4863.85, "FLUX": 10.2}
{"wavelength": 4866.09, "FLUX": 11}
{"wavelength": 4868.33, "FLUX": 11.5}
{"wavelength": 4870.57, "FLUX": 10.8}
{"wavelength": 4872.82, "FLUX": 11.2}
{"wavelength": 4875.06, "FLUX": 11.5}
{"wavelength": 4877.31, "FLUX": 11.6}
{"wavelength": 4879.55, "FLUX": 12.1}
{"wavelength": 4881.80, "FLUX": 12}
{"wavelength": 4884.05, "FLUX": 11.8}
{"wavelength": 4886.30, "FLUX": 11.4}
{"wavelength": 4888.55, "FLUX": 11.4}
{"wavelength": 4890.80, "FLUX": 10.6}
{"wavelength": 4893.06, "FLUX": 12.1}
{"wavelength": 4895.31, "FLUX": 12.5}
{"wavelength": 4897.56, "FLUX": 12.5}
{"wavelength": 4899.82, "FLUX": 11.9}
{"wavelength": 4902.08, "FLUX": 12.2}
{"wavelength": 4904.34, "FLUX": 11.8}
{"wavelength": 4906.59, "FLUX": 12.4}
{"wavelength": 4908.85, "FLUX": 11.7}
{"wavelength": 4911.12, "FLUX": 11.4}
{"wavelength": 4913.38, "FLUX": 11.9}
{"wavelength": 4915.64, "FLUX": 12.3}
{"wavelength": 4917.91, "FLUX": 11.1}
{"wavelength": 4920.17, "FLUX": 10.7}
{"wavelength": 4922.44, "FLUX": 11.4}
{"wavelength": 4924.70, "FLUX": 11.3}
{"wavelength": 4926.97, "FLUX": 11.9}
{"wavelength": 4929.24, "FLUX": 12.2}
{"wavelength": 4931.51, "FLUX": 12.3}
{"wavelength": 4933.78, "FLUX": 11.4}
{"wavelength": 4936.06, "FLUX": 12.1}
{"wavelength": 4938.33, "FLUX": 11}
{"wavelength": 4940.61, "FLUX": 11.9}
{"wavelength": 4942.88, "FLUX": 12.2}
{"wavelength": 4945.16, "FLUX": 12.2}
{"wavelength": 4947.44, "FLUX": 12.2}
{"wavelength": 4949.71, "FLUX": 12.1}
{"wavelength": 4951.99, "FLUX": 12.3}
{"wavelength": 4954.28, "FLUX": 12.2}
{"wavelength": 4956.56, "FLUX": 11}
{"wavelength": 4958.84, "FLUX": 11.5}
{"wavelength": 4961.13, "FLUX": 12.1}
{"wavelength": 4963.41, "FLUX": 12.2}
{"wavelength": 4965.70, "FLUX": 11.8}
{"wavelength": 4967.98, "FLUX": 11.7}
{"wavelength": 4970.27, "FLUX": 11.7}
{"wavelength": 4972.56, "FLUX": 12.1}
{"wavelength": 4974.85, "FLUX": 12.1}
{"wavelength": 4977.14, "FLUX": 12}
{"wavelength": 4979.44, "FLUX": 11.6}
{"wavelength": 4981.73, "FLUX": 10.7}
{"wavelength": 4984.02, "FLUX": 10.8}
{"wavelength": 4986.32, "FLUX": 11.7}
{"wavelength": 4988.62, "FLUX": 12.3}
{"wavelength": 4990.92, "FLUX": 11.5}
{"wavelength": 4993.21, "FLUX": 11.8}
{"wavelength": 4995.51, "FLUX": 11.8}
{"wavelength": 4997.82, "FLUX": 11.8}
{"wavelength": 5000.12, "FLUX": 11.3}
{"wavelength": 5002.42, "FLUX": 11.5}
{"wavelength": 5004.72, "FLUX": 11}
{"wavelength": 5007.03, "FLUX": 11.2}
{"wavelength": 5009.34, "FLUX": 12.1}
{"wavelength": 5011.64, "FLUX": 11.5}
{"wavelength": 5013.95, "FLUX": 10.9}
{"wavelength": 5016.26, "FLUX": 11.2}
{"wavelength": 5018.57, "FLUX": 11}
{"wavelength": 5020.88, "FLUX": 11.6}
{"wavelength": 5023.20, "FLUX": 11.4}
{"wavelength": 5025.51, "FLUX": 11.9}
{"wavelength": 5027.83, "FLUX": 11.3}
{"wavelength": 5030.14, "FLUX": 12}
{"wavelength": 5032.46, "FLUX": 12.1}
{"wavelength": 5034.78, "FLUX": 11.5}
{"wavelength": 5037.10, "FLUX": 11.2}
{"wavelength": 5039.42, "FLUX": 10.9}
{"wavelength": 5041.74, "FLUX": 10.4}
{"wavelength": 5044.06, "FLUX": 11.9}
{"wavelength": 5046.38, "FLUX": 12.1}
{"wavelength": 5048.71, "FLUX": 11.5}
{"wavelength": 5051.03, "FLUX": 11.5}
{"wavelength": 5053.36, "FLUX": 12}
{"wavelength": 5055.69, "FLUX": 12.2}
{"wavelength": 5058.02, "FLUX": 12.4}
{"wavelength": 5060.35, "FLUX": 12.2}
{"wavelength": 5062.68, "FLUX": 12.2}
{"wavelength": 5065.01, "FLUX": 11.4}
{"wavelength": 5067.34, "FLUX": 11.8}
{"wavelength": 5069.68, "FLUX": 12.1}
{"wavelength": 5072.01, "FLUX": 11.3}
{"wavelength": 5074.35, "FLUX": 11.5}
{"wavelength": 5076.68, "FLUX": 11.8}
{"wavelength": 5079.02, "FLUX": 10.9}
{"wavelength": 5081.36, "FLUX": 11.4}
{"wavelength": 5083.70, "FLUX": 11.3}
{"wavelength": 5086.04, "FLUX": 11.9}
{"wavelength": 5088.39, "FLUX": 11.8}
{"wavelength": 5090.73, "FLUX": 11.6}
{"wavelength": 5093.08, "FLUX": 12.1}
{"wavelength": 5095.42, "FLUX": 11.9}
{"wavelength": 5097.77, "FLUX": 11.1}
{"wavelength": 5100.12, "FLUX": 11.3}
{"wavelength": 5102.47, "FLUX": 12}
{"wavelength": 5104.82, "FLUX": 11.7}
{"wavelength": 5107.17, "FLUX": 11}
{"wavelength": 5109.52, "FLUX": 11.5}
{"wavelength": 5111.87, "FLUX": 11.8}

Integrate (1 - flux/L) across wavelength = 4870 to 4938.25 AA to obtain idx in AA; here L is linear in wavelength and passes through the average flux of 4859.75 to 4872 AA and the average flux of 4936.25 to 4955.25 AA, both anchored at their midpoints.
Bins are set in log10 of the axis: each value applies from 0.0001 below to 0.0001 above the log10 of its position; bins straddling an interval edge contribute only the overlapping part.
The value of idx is -4.3 AA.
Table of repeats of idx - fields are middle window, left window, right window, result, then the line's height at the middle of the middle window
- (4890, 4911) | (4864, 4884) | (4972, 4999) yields -0.9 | 11.5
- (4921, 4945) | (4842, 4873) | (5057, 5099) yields -1.1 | 11.2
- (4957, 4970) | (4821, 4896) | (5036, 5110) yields -0.3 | 11.6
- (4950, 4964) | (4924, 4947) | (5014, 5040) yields -0.1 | 11.8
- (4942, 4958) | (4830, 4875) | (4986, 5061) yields -0.8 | 11.5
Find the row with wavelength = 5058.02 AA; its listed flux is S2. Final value 12.4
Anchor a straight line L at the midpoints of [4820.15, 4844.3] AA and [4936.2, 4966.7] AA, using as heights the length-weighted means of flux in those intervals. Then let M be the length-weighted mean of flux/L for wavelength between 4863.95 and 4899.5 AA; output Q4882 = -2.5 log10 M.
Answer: 0.045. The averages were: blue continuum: 12.2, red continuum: 11.9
